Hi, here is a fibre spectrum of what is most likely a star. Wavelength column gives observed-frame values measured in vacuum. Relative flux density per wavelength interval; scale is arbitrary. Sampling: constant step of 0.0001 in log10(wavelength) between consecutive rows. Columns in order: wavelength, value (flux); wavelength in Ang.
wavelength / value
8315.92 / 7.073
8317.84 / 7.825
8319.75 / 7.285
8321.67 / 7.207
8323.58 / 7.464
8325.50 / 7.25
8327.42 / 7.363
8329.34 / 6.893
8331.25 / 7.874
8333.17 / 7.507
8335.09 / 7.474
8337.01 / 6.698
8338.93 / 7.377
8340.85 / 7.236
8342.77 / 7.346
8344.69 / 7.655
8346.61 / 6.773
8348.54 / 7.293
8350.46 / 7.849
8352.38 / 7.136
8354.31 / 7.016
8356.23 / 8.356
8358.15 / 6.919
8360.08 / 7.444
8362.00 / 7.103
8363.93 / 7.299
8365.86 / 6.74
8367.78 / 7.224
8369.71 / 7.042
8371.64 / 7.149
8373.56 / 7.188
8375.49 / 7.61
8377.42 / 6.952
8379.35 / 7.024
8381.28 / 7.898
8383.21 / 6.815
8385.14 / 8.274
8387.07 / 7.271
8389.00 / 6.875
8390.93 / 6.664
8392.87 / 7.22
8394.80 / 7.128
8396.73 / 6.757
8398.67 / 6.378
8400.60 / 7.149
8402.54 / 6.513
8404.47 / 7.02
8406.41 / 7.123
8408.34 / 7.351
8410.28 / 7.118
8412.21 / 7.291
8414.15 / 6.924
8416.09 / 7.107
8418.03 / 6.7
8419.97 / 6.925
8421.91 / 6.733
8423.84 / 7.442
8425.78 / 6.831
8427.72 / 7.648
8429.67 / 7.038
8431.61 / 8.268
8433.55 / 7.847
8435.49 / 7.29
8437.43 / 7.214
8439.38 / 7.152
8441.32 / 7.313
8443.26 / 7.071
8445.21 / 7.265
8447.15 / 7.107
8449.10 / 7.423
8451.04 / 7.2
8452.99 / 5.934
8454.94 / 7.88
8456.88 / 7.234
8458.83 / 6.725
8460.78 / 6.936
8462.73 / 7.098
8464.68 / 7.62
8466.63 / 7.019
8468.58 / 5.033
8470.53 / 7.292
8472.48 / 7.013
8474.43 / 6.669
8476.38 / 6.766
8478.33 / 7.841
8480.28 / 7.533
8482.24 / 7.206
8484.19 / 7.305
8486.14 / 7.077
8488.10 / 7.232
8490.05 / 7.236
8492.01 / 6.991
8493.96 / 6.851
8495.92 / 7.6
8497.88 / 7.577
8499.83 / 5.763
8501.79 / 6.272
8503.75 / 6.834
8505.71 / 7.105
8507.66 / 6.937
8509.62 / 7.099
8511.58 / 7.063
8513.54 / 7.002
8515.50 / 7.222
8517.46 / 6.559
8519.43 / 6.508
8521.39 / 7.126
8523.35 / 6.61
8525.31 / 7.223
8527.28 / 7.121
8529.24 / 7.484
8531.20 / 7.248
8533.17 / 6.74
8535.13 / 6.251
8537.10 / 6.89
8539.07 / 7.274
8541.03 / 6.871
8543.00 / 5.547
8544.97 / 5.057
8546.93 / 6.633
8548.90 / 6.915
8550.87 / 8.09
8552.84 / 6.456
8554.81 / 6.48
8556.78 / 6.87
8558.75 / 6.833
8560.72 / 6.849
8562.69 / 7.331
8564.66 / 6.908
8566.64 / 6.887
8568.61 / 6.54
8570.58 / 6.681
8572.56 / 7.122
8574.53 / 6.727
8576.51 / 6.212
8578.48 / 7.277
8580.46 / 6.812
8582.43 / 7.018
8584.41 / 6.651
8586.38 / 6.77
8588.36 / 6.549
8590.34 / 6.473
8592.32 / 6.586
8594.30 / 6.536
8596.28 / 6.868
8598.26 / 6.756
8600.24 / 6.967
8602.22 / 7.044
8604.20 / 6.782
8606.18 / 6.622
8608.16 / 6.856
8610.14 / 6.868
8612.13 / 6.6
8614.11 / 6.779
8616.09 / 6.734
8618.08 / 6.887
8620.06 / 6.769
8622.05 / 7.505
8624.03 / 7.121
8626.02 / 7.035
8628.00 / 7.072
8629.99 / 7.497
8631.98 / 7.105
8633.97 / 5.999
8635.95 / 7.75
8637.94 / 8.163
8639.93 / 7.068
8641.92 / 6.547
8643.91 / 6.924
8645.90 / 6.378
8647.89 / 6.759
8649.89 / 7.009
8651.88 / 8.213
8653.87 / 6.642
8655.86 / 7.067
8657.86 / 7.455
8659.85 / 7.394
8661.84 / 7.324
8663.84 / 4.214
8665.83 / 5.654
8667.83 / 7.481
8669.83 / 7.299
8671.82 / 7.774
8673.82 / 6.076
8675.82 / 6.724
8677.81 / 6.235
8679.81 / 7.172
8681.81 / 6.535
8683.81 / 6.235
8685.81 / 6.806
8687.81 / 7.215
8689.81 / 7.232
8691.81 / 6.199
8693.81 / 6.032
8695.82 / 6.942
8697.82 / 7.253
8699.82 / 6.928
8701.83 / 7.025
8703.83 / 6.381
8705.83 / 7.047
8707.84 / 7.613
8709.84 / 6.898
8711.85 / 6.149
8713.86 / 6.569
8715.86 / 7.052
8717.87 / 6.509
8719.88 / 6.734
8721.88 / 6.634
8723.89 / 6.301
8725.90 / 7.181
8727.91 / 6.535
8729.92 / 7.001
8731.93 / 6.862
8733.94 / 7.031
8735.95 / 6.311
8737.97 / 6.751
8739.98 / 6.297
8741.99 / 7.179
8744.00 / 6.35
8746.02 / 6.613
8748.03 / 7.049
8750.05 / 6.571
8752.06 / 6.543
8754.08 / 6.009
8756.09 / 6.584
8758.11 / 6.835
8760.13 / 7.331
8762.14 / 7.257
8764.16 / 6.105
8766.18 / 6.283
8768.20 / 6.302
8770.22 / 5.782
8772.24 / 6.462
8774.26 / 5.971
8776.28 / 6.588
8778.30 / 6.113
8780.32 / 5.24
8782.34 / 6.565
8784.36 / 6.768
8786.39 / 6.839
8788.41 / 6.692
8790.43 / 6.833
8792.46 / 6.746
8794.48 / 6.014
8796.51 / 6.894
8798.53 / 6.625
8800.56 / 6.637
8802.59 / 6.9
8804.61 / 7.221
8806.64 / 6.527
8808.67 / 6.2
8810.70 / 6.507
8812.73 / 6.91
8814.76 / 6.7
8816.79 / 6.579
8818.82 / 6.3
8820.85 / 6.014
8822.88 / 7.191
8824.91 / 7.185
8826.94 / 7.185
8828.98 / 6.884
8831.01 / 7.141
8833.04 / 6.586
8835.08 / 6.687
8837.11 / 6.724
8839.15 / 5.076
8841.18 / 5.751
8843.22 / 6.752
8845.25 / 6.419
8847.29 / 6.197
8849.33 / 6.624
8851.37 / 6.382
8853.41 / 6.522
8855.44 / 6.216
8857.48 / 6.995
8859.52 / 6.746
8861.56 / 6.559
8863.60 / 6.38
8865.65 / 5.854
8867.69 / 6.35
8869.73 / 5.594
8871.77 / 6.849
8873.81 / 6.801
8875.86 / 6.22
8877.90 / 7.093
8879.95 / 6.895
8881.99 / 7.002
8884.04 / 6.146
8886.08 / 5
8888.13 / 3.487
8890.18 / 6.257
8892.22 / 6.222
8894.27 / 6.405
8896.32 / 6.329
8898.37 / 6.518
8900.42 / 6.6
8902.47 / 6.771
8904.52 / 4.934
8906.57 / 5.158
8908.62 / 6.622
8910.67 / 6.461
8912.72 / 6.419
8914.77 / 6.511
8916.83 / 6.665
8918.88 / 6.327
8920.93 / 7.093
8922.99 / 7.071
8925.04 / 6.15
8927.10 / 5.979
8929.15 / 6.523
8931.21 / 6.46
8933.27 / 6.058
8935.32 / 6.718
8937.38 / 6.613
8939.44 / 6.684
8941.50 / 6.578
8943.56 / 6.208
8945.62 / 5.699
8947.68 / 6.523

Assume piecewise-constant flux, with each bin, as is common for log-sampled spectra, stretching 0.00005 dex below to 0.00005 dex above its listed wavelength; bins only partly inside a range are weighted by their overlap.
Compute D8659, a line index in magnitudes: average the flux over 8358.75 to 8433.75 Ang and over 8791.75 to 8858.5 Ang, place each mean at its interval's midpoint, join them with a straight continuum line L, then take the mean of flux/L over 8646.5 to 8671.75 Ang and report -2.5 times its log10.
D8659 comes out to -0.016 mag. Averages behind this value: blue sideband 7.15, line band 6.9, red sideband 6.58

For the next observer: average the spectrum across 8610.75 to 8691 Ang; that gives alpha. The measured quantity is 6.91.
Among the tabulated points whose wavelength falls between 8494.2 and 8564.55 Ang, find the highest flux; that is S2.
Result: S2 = 8.09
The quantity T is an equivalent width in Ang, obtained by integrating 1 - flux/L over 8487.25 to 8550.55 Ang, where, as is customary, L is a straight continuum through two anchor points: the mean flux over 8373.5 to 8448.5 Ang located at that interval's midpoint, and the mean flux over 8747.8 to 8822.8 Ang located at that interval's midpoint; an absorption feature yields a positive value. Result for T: 1.2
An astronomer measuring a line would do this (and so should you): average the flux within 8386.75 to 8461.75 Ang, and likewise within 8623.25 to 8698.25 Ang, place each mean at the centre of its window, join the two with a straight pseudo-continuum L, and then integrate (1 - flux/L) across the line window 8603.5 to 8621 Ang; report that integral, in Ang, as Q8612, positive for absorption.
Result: 0.4 Ang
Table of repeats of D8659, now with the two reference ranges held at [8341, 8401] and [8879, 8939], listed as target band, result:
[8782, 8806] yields -0.04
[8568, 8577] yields 0.03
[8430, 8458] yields -0.03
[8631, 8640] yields -0.08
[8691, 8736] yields -0.03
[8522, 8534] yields -0.02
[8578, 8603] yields 0.01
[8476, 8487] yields -0.05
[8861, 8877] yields 0.00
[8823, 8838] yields -0.09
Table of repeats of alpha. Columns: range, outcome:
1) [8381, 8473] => 7.1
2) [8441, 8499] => 7.1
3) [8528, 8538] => 6.93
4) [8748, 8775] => 6.49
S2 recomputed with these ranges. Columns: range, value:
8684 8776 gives 7.613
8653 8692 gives 7.774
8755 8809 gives 7.331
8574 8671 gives 8.213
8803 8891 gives 7.221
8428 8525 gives 8.268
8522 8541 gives 7.484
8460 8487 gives 7.841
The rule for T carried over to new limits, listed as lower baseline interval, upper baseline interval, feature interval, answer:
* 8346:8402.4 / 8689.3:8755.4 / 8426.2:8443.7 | -0.8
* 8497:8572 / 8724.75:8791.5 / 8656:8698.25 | -0.4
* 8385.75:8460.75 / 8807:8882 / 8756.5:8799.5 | 0.9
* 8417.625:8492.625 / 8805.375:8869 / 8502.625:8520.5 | 0.3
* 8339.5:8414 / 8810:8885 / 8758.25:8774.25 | 0.4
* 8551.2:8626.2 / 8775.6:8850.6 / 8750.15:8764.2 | -0.2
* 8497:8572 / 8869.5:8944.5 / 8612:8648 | -1.7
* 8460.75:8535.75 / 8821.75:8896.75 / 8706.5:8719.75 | -0.3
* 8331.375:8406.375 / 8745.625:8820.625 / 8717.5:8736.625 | -0.3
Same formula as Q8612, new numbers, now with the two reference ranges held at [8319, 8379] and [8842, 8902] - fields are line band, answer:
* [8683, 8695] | 0.1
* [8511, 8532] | -0.1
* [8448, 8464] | 0.0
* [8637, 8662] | -1.5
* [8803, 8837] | -1.7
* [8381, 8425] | 0.7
